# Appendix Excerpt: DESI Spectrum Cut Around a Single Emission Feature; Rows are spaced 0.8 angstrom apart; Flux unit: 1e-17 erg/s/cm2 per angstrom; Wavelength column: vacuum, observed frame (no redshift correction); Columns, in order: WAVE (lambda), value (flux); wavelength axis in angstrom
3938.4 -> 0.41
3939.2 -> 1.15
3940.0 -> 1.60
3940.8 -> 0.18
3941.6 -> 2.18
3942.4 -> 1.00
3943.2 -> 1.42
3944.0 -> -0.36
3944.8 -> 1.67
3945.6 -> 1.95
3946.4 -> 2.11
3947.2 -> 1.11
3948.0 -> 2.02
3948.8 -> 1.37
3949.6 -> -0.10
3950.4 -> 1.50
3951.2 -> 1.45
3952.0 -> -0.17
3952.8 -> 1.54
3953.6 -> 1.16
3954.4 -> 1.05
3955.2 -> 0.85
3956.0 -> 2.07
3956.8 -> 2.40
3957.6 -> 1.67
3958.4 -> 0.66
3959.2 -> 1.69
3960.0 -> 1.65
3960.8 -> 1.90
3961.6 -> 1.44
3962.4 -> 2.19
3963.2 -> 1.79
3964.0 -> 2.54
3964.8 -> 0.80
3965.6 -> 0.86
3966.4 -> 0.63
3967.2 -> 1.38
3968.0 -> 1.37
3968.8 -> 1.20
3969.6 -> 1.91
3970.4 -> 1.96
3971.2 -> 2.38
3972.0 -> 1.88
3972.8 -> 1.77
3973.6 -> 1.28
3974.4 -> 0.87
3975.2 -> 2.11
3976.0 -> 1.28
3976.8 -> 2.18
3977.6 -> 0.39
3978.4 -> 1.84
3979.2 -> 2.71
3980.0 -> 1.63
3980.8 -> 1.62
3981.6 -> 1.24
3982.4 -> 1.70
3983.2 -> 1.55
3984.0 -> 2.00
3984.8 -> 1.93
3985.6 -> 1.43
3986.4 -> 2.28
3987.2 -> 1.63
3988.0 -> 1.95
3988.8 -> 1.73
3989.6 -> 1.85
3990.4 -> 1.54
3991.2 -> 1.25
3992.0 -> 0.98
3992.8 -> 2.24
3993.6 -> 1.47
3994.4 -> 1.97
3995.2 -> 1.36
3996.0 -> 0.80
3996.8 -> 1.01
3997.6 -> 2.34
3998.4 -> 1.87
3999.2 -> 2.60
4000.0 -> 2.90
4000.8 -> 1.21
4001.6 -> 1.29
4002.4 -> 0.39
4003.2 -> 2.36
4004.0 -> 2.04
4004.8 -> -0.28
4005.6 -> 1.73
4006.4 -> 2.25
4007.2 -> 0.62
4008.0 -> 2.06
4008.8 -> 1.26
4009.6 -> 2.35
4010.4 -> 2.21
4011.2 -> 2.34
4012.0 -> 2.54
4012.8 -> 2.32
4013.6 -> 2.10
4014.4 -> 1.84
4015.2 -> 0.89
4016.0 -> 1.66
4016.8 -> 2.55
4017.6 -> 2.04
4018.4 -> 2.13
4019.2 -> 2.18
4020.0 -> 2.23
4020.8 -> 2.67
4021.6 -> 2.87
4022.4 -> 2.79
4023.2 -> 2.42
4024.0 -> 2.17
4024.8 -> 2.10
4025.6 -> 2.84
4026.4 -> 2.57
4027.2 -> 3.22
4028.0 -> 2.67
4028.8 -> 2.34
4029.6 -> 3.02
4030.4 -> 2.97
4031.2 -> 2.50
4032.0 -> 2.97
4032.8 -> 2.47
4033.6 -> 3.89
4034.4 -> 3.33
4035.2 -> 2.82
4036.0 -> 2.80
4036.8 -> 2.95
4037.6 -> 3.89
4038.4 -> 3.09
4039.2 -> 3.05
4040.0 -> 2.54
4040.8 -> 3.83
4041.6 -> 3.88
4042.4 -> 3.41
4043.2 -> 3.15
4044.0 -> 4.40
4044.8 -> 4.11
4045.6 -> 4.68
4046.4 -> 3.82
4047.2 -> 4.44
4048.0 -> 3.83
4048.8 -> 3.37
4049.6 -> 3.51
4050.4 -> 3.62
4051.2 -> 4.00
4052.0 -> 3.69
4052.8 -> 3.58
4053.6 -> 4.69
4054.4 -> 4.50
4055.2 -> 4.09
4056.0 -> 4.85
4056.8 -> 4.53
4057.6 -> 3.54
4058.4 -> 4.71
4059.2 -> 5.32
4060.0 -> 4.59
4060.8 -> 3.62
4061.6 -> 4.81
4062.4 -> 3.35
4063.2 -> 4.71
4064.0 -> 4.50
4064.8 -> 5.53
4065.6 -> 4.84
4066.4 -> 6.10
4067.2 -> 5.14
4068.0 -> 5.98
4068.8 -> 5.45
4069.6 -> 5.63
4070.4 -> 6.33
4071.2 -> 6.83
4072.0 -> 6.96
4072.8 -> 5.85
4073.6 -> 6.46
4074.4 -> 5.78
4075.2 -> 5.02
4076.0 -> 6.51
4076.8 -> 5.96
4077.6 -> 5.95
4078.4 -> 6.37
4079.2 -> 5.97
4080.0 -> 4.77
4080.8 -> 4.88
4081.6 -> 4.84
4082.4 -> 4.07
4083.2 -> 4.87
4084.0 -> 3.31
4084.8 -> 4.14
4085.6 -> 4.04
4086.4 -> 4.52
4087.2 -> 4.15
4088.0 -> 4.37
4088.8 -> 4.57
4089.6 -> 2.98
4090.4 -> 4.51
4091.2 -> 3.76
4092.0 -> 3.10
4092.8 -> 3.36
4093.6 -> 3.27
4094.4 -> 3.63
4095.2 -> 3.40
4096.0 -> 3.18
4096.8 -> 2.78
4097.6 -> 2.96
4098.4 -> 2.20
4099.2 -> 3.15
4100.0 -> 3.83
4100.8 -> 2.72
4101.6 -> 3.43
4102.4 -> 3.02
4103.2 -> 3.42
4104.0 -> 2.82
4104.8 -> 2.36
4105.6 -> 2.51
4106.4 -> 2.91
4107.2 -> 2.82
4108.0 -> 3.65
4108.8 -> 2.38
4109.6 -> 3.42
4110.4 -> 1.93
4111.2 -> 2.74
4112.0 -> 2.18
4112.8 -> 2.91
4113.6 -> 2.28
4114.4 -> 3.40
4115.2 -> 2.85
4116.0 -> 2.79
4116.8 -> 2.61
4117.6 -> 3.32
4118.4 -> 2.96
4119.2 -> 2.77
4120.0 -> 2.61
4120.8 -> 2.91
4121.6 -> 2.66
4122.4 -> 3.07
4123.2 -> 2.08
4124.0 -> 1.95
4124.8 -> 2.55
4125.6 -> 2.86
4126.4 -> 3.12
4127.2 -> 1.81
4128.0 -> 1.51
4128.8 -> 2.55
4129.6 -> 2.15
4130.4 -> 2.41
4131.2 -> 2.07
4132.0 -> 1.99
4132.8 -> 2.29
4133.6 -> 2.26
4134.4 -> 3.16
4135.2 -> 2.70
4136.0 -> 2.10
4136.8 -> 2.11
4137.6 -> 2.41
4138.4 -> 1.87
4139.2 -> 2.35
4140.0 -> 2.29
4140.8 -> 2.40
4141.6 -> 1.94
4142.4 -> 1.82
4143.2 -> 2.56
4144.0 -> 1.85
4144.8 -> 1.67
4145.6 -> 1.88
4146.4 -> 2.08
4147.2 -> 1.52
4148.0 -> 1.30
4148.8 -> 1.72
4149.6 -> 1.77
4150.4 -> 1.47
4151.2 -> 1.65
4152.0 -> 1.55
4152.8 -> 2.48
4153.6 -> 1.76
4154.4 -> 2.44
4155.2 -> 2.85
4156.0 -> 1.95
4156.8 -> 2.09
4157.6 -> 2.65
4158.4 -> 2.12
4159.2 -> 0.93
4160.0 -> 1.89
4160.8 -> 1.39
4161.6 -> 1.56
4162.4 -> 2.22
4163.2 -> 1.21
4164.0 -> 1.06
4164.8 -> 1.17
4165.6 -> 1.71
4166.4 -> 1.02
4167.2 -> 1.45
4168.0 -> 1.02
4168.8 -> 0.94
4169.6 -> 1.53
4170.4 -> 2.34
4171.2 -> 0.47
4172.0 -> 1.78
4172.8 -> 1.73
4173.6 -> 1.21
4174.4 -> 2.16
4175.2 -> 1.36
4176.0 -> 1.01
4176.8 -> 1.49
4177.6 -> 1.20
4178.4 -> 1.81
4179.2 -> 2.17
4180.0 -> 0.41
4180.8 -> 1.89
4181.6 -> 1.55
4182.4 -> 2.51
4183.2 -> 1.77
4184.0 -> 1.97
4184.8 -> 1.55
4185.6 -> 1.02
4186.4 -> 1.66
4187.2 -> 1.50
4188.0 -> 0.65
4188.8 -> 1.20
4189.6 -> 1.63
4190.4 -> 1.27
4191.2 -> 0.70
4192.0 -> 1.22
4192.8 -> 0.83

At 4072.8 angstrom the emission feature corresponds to C IV 1549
